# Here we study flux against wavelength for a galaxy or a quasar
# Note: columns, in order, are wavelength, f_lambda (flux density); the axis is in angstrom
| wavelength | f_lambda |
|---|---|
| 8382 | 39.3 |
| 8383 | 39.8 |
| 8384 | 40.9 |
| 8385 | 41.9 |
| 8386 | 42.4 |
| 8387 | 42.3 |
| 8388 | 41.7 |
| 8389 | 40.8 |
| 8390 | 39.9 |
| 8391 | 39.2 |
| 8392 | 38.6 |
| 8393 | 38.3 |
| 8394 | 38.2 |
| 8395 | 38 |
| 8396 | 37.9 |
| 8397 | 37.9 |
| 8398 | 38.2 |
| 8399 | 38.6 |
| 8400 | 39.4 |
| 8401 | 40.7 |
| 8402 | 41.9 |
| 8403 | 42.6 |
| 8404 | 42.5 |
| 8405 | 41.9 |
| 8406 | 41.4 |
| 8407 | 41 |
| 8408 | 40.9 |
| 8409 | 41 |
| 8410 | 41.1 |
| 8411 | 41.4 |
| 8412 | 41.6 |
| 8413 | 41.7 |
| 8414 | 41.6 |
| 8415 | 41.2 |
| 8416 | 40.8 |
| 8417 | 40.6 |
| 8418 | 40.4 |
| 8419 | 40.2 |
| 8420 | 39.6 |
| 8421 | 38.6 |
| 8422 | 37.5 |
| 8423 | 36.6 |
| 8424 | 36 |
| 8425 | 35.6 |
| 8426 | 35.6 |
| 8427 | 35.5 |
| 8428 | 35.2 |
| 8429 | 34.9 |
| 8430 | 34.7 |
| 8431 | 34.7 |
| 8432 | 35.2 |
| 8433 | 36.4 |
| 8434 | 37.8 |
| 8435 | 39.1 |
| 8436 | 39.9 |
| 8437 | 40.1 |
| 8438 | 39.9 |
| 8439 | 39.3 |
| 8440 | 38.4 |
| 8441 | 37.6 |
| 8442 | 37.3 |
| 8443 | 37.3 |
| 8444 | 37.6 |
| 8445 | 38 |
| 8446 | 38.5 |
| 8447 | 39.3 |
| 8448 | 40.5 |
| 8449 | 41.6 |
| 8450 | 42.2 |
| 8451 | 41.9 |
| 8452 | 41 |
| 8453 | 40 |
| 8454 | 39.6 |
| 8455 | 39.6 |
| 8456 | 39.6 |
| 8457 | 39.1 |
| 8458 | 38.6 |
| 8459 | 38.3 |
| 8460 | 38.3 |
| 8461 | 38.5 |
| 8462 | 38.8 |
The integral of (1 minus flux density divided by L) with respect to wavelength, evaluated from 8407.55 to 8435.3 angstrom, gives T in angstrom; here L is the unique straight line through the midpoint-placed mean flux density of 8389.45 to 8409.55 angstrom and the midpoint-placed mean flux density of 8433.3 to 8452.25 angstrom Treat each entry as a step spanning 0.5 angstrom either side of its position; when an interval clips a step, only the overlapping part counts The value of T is 0.84 angstrom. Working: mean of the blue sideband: 39.9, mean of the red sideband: 39.3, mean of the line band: 38.4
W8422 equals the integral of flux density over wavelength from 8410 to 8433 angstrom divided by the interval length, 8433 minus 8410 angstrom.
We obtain 38.2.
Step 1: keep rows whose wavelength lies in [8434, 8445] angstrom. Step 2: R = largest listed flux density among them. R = 40.1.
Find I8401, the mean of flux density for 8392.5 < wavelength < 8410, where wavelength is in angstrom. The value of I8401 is 40.1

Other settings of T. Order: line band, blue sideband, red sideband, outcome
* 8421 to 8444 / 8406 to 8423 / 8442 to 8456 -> 1.71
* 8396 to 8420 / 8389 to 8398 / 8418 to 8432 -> -1.94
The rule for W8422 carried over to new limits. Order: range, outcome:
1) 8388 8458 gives 39.2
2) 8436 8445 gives 38.5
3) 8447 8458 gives 40.4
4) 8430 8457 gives 38.9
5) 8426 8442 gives 37.2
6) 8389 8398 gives 38.6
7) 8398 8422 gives 40.8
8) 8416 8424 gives 39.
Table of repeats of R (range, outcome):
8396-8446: 42.6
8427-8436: 39.9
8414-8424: 41.6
